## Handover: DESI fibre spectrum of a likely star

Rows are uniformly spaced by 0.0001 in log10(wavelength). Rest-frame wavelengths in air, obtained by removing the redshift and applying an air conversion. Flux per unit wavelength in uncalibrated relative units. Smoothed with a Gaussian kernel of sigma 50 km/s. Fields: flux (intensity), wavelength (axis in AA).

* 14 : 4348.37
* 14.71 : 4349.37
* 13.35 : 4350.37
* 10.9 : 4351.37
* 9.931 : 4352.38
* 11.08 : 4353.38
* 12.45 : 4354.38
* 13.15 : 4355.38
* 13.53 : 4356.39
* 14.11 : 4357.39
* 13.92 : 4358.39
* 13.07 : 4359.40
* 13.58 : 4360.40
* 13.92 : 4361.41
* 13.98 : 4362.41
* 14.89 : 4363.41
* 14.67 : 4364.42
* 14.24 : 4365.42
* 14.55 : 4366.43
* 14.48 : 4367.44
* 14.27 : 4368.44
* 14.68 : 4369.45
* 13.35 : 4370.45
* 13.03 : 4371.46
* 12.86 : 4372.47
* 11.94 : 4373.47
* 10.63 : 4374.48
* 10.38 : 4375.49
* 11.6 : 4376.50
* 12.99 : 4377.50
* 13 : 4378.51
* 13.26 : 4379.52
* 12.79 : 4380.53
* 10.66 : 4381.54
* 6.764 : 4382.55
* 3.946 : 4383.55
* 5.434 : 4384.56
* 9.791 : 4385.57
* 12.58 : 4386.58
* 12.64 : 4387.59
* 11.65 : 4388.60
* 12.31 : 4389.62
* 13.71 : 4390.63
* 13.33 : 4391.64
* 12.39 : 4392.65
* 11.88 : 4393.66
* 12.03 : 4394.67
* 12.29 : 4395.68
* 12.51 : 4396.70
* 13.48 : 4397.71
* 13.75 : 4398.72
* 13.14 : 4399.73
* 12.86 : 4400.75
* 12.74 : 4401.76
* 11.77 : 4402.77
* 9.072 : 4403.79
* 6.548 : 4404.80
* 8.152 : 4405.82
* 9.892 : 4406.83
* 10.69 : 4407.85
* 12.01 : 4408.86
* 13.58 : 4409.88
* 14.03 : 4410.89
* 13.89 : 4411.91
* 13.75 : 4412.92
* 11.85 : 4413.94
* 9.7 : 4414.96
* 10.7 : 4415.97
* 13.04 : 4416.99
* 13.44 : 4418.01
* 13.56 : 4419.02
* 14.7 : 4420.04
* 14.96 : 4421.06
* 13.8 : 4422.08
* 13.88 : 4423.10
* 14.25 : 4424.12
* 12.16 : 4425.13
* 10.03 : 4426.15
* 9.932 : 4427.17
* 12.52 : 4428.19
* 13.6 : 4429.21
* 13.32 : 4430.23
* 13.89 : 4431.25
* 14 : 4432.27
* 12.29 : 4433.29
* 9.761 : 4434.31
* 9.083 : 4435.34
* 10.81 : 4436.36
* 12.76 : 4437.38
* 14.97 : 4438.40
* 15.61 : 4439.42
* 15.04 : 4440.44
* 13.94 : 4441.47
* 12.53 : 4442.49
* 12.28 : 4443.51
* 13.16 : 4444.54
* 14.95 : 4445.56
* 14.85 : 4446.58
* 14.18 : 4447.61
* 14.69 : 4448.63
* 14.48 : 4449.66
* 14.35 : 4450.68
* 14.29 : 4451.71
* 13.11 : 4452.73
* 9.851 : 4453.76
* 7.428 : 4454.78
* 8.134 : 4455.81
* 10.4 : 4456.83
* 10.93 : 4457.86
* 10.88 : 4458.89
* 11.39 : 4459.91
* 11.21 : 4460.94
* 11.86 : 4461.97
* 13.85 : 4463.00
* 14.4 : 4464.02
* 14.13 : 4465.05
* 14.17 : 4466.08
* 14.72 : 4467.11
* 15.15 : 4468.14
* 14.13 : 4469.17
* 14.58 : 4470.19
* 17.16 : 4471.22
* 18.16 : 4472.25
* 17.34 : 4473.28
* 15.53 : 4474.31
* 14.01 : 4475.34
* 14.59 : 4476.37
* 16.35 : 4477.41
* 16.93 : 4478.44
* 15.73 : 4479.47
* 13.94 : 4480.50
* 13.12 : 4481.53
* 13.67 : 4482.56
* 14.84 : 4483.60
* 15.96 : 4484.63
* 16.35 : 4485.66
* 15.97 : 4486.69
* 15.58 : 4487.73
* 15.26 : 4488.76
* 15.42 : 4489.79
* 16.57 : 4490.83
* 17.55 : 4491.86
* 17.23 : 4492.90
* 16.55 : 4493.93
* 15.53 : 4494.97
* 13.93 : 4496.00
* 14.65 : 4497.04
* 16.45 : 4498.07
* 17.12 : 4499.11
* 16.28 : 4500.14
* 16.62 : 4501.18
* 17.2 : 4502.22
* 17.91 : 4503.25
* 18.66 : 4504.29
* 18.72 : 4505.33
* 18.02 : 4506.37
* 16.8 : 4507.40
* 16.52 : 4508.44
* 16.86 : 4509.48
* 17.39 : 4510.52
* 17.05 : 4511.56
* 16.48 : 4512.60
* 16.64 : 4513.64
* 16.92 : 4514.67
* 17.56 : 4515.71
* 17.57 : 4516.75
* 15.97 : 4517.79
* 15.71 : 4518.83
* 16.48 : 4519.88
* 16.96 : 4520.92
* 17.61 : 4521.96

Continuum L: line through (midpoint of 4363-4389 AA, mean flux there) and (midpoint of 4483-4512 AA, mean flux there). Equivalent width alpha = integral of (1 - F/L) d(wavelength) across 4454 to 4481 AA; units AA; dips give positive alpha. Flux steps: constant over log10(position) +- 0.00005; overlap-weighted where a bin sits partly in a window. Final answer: 3.0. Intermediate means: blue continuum 12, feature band 13.7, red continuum 16.5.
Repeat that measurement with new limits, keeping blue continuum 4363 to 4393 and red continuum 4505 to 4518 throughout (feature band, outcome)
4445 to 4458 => 2.06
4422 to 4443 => 2.07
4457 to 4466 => 1.71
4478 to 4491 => 0.66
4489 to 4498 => 0.28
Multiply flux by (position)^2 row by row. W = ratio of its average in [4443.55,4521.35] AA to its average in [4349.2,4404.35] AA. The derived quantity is 1.29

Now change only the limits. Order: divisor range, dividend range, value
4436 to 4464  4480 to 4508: 1.30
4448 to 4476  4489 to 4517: 1.28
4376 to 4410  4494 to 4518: 1.57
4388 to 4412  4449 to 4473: 1.12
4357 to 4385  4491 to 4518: 1.45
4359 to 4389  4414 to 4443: 1.08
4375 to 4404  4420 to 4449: 1.16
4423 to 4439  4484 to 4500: 1.34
